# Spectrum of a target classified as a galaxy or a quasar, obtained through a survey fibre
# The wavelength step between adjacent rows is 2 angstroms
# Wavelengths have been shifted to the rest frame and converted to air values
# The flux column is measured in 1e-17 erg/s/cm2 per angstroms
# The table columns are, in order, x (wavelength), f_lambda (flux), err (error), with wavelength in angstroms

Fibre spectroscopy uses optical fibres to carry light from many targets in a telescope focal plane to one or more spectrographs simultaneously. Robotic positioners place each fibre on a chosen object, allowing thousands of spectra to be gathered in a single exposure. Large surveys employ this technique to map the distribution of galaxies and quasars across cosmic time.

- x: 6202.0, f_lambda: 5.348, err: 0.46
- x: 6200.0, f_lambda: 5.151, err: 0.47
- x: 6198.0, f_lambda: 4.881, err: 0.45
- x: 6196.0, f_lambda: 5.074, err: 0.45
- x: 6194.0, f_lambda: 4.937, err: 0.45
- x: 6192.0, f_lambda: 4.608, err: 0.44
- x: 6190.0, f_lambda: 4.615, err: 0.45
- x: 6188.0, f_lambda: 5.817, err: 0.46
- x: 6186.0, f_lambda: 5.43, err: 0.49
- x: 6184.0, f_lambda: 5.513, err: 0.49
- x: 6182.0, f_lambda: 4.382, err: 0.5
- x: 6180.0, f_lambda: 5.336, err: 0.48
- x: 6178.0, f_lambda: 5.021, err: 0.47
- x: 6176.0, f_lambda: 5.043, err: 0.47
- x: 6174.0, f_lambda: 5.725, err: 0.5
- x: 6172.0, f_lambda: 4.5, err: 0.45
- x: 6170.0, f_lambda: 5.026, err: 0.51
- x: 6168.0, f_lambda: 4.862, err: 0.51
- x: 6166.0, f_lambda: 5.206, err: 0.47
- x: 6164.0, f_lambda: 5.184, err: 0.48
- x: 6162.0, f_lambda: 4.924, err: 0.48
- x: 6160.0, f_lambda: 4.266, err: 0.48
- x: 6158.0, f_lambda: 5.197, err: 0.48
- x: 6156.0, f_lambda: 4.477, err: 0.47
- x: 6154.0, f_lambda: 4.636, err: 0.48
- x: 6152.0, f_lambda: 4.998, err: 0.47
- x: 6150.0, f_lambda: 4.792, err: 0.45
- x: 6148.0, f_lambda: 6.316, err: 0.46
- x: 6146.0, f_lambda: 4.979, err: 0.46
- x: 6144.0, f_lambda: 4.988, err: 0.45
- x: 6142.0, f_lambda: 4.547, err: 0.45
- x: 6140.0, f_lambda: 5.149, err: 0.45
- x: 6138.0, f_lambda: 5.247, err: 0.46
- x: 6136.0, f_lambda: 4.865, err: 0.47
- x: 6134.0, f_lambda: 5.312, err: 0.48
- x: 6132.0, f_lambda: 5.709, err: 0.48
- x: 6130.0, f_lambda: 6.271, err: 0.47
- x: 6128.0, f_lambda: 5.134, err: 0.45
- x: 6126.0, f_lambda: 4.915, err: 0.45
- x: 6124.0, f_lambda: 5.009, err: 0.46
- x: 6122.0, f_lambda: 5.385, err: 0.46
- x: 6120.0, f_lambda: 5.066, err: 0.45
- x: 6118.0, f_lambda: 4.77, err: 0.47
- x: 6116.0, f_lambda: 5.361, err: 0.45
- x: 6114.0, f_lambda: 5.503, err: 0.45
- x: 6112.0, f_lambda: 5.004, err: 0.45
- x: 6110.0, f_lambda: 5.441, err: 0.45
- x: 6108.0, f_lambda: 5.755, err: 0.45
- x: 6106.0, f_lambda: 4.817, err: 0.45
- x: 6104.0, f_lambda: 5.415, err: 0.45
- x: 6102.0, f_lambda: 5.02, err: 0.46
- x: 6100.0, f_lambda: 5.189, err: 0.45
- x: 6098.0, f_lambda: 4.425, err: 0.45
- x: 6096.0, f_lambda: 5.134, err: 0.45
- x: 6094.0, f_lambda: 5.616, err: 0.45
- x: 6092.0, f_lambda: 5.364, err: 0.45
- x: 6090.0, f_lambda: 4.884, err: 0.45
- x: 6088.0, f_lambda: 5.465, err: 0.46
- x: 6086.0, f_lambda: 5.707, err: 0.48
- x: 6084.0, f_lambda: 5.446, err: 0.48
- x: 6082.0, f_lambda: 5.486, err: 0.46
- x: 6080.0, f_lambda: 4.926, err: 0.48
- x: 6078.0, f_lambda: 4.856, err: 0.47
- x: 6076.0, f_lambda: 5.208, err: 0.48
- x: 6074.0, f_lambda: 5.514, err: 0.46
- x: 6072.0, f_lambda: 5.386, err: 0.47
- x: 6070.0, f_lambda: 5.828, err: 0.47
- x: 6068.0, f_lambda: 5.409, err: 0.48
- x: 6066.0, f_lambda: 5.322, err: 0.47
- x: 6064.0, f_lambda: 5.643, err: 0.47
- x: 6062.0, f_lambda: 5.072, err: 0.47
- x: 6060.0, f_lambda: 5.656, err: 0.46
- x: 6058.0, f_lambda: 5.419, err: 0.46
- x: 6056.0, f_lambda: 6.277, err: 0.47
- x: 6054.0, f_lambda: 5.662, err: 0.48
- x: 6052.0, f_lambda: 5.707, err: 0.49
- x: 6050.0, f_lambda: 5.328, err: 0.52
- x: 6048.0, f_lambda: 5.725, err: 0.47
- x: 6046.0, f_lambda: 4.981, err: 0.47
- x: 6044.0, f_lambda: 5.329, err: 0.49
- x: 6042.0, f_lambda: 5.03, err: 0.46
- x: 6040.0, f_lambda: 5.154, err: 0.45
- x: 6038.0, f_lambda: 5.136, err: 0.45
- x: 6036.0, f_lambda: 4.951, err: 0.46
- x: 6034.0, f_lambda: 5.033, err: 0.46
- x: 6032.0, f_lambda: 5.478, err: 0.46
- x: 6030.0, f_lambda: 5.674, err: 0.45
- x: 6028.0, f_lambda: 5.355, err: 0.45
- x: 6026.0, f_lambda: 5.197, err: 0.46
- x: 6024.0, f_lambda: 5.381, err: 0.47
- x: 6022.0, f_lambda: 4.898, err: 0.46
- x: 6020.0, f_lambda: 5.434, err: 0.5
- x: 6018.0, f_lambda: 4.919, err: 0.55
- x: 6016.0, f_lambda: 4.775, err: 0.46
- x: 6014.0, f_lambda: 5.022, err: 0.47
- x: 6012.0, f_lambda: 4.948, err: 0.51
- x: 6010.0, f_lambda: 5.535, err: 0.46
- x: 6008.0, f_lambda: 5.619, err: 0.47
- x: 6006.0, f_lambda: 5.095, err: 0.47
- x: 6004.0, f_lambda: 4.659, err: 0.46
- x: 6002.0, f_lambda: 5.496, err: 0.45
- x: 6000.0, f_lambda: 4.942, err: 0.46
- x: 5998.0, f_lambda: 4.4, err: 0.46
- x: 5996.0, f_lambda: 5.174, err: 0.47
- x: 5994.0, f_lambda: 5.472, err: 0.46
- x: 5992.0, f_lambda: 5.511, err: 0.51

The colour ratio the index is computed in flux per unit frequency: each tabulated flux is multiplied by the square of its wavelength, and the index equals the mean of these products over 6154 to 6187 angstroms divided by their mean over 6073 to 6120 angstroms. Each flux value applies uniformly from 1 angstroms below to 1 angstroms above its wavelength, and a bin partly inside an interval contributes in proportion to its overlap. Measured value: 0.98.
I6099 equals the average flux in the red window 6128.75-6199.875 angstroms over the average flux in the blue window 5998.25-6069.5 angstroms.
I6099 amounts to 1.0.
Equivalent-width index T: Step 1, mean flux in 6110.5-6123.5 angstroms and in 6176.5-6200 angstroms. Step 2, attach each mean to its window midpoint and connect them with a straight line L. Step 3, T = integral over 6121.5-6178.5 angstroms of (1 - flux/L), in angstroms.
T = 0.4 angstroms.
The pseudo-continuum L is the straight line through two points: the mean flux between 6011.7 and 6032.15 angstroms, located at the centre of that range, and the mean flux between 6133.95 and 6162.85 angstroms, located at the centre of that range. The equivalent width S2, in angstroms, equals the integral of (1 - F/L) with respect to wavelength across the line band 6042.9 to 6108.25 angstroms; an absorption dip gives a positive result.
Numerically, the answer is -3.4 angstroms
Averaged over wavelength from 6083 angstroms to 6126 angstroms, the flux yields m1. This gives 5.22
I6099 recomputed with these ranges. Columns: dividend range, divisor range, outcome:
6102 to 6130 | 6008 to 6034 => 1.00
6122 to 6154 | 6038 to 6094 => 0.96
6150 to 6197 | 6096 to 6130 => 0.96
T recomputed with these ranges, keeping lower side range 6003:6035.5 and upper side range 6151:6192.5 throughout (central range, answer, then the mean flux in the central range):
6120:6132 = -0.7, 5.35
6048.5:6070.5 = -1.9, 5.57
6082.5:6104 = -0.6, 5.24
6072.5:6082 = -0.1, 5.18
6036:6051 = -0.2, 5.22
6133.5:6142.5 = 0.0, 5.03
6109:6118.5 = -0.3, 5.24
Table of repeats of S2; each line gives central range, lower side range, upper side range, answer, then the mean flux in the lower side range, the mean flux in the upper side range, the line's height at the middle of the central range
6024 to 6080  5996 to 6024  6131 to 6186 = -3.40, 5.07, 5.05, 5.07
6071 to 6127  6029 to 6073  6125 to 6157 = 0.60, 5.42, 5.15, 5.27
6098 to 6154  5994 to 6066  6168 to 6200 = -0.67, 5.26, 5.06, 5.14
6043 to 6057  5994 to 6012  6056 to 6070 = -0.37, 5.13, 5.51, 5.43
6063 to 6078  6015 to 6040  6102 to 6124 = -0.65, 5.18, 5.23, 5.21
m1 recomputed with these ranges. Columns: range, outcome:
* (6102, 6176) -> 5.13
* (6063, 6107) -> 5.28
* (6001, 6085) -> 5.31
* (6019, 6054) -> 5.29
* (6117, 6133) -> 5.28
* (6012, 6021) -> 5.03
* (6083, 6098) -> 5.31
